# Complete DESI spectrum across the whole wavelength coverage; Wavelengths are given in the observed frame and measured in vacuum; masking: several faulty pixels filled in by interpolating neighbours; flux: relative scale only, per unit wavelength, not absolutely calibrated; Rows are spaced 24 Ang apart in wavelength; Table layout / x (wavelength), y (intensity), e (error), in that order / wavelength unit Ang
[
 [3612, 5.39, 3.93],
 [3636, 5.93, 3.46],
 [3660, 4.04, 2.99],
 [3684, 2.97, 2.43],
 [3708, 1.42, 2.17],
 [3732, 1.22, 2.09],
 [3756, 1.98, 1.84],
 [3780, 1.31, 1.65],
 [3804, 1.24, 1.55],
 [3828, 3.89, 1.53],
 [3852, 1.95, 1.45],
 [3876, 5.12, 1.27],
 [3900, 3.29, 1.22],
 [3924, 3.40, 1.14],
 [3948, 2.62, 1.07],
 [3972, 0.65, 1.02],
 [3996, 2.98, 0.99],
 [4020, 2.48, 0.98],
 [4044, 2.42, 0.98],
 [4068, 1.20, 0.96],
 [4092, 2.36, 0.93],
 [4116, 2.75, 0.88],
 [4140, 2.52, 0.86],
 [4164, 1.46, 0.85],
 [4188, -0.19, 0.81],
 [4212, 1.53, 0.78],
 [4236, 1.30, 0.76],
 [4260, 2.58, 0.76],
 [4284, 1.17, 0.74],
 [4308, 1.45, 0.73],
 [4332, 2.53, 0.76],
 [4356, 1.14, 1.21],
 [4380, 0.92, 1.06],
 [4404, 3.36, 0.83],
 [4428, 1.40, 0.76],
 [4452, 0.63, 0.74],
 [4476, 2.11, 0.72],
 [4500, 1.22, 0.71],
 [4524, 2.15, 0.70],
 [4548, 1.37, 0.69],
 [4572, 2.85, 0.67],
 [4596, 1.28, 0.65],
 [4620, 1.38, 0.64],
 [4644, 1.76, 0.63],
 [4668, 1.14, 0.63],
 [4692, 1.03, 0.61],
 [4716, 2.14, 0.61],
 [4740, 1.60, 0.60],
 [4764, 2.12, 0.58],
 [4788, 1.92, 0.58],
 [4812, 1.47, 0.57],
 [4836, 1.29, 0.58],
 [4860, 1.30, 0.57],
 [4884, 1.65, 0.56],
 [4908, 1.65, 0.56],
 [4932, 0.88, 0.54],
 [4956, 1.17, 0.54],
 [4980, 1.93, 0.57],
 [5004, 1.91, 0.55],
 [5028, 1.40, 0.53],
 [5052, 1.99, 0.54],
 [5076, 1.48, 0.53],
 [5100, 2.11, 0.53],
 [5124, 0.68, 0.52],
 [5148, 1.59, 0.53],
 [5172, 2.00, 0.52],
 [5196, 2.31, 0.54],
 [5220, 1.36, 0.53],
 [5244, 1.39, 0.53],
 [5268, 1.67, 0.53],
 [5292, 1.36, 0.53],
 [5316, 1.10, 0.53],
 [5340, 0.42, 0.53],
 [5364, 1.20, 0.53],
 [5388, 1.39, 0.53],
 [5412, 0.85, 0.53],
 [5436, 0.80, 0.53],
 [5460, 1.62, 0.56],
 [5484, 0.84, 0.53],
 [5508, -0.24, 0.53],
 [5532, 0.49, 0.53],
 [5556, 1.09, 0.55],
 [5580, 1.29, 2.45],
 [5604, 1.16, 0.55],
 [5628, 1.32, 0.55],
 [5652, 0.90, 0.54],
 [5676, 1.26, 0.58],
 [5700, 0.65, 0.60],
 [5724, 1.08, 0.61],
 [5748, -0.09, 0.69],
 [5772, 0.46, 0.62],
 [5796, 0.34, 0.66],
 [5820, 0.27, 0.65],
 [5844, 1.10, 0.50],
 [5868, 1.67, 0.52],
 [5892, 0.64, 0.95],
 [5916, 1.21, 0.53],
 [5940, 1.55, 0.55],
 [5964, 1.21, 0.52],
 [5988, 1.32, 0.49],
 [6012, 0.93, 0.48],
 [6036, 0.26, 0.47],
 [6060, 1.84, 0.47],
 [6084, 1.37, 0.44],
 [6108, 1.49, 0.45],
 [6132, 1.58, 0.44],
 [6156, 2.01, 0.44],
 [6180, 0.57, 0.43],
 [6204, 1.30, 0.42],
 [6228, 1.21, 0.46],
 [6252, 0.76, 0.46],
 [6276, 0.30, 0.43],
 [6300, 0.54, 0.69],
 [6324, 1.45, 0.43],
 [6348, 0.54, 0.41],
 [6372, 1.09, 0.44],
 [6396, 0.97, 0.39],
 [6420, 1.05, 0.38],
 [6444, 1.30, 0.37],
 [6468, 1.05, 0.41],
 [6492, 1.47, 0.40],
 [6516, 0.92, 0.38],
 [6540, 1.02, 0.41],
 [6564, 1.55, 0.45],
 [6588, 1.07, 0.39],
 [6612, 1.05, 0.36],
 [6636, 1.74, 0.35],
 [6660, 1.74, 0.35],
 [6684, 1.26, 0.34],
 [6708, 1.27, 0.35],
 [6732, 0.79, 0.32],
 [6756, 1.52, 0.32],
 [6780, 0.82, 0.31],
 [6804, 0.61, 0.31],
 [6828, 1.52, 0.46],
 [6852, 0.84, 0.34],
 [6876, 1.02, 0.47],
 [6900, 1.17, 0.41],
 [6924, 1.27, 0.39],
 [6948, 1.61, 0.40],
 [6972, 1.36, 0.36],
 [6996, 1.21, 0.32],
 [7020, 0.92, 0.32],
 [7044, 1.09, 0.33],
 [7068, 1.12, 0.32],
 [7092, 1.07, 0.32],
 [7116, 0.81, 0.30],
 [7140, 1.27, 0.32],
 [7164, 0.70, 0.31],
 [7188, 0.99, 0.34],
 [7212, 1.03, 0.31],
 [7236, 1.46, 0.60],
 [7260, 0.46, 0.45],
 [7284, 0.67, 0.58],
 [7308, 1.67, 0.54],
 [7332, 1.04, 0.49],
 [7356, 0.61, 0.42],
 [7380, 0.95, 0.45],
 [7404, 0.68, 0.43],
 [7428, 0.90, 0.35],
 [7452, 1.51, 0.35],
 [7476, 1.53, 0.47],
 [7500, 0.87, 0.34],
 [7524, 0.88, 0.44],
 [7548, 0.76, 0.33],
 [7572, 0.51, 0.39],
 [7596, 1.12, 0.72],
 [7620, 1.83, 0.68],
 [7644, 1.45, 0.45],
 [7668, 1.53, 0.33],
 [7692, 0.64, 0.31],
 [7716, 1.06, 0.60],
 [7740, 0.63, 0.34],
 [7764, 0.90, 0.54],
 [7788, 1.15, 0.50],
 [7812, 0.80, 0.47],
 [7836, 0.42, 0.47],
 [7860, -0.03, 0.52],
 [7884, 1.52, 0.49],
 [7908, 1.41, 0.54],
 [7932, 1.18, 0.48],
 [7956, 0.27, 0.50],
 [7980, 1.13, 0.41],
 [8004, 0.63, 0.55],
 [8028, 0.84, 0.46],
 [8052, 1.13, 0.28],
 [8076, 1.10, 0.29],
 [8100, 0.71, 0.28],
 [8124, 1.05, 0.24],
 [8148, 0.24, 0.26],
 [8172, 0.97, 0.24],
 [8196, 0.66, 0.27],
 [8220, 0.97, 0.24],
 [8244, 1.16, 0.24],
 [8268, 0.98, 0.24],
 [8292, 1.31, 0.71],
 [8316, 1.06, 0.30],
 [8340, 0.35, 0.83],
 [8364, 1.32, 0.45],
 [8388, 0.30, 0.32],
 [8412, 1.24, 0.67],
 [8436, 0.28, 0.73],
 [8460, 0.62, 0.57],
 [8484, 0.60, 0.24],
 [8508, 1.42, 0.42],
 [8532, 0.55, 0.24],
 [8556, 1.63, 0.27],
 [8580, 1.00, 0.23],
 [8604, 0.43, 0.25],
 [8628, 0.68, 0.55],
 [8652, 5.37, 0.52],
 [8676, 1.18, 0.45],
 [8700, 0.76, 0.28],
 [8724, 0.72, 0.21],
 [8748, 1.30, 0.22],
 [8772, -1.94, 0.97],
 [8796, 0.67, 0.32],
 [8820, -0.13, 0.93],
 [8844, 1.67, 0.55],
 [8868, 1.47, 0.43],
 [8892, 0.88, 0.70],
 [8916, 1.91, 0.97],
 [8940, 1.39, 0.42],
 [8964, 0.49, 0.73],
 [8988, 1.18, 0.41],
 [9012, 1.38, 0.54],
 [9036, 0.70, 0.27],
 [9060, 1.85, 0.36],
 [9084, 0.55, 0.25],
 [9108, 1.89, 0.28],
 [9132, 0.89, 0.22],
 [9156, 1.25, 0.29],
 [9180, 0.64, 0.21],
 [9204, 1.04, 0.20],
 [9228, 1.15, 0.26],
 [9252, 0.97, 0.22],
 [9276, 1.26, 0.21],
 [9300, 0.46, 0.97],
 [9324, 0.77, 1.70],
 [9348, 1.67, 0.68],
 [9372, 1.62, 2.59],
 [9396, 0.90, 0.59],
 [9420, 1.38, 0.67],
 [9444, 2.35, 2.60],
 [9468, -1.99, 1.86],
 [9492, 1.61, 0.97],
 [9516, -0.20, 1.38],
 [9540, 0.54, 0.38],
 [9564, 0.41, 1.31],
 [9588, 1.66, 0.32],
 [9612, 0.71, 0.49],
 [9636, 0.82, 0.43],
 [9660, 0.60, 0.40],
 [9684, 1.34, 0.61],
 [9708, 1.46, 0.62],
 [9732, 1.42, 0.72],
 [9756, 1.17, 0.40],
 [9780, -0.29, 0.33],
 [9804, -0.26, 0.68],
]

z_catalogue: 1.322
